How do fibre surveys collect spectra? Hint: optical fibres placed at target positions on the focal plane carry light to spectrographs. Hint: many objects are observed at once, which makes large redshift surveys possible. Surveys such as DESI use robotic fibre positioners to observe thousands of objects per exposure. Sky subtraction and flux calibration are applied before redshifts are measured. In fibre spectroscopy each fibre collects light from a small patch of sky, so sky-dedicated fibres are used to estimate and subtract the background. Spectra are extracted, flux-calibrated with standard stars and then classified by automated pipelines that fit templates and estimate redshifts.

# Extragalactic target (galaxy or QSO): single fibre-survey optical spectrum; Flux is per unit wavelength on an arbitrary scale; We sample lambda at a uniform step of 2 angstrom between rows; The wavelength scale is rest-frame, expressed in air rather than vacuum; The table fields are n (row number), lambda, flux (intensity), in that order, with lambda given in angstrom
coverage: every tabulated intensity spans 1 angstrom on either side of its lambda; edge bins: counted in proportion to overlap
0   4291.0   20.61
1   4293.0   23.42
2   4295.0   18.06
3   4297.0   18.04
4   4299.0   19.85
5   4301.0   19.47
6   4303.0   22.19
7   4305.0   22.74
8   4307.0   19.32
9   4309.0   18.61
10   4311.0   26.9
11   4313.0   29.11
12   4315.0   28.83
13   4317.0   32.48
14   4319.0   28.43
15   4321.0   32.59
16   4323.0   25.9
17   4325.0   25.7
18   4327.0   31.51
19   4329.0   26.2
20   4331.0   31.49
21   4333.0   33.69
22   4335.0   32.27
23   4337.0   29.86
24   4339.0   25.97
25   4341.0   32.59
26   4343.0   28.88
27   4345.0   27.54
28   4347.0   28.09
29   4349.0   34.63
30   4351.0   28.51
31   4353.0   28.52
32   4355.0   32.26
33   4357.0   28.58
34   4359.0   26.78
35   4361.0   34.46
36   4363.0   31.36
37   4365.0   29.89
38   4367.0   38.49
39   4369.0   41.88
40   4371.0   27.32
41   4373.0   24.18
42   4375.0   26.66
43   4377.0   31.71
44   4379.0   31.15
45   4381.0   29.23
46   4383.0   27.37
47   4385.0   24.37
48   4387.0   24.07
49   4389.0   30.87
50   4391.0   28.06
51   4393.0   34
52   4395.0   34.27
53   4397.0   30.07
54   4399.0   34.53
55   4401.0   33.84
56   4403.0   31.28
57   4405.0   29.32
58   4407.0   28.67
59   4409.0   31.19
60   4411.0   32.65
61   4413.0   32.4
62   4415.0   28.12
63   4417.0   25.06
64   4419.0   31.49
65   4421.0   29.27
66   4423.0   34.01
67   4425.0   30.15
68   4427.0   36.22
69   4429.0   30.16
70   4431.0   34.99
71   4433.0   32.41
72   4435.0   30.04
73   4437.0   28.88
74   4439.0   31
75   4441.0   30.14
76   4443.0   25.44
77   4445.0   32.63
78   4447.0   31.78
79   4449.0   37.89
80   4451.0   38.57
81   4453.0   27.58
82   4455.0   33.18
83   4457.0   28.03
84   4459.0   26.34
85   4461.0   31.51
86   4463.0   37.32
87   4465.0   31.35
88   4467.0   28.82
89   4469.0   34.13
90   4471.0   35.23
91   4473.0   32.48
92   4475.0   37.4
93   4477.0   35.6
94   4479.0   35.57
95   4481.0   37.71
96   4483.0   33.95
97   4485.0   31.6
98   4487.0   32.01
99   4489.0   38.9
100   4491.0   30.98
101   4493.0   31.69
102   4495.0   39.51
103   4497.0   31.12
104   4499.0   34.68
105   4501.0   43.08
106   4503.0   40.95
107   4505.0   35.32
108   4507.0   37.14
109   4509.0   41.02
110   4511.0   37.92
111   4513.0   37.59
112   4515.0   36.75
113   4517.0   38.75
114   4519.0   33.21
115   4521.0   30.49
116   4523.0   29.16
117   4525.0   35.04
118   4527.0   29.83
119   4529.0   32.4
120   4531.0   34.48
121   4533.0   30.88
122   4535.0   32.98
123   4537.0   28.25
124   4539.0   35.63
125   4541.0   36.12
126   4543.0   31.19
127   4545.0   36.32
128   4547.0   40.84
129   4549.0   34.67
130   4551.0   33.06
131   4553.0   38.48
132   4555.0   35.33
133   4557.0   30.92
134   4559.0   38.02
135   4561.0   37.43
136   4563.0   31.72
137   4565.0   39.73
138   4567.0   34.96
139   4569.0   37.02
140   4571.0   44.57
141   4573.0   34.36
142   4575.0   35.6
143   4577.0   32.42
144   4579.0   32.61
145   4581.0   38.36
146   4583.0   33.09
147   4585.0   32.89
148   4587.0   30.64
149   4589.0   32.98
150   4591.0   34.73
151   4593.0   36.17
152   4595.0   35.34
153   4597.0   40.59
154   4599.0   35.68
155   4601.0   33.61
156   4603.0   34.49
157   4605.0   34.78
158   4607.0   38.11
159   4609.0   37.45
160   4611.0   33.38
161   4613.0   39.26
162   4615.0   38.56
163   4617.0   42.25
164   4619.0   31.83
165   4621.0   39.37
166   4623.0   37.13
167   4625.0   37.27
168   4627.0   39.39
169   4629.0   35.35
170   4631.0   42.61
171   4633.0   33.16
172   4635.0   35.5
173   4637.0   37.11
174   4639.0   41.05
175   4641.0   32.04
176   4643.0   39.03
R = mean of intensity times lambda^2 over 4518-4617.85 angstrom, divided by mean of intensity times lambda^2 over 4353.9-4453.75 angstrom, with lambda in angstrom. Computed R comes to 1.22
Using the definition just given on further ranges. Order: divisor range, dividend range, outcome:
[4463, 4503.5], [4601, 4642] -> 1.13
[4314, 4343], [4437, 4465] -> 1.12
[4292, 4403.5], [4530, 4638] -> 1.39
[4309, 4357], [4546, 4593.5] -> 1.34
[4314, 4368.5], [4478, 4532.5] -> 1.25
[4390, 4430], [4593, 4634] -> 1.30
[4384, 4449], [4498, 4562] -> 1.20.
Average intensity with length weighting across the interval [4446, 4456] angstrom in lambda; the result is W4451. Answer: 33.8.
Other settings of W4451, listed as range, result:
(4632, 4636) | 34.3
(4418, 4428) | 32.2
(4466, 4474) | 32.7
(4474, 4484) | 36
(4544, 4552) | 36.2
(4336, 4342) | 29.5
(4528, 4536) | 32.7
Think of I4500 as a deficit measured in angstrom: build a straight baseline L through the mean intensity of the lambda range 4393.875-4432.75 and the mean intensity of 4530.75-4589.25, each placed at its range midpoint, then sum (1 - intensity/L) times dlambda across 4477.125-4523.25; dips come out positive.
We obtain -3.1 angstrom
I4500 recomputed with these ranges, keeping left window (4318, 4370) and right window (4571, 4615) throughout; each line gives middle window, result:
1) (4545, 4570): -0.96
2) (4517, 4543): 1.21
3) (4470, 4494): -0.85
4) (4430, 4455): 0.51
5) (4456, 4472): 0.64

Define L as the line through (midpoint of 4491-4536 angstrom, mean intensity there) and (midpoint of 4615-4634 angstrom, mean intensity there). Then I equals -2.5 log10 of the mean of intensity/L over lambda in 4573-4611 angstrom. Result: 0.060 mag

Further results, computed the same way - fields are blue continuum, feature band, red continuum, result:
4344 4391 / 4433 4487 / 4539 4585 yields 0.01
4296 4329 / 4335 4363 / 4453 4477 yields -0.12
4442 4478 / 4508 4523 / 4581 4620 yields -0.07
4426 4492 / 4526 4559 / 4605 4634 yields 0.04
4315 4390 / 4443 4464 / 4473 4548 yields 0.03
